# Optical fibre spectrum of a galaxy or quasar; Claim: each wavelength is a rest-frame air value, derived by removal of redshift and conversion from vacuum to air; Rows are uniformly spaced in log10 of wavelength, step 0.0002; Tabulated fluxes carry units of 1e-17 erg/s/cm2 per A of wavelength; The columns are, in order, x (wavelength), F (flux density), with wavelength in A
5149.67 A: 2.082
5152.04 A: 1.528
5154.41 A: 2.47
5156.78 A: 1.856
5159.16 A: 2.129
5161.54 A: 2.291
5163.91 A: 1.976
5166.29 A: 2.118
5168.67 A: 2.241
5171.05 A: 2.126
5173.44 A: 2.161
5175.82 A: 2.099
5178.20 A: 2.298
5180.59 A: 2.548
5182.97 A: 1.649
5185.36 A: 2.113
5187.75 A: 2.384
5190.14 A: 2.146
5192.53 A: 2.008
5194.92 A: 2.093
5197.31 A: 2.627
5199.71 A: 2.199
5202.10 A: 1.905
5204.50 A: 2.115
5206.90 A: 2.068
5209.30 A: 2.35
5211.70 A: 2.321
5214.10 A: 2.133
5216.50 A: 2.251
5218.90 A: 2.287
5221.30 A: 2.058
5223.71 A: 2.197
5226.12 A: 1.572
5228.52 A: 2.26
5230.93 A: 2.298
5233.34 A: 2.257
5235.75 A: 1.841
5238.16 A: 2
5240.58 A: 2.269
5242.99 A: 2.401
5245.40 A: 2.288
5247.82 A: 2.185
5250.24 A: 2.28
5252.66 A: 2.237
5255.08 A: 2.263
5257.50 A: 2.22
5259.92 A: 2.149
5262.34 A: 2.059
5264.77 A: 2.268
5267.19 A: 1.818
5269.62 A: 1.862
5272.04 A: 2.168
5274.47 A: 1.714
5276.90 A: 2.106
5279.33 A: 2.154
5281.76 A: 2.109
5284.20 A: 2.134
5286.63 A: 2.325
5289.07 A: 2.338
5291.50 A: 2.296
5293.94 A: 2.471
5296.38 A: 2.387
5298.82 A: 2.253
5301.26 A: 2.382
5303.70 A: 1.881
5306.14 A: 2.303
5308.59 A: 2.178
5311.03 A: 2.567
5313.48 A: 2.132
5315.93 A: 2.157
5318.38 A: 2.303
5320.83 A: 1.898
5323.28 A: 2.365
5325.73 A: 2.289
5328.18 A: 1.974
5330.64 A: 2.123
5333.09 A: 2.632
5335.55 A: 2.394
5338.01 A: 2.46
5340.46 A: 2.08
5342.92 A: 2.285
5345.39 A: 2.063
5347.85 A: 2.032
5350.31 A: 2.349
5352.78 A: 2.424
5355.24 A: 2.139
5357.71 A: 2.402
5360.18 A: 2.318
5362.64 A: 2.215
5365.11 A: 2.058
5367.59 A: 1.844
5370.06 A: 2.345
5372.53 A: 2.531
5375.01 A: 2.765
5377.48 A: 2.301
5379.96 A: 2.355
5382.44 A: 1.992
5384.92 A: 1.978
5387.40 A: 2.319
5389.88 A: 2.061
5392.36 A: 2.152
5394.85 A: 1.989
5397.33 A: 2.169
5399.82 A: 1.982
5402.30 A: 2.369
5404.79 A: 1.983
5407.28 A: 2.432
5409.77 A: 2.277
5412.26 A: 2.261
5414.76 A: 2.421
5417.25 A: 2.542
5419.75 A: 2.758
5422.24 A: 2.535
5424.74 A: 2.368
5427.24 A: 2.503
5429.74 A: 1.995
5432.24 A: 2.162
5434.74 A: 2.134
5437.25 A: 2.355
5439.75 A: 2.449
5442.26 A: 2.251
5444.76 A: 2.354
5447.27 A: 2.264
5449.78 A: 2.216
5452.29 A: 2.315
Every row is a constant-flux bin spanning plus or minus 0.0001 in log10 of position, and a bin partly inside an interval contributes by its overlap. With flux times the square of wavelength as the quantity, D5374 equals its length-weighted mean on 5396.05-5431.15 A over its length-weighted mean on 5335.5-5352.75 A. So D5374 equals 1.1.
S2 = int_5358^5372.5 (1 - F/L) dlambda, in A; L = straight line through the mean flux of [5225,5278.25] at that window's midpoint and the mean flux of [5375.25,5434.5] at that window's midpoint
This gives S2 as 0.1 A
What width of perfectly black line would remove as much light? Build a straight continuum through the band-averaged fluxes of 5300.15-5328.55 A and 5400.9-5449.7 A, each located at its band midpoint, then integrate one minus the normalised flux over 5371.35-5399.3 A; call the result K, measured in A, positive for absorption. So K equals 0.71 A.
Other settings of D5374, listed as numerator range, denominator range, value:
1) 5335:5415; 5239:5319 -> 1.05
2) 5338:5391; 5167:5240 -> 1.10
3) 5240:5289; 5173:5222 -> 1.01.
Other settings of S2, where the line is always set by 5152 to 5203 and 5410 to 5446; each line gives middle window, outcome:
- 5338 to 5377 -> 0.6 A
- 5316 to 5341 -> 0.3 A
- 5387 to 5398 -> 1.0 A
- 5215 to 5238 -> 0.9 A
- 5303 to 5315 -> 0.2 A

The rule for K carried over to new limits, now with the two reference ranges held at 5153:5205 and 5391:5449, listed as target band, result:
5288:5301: -0.76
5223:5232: 0.47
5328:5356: -0.13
